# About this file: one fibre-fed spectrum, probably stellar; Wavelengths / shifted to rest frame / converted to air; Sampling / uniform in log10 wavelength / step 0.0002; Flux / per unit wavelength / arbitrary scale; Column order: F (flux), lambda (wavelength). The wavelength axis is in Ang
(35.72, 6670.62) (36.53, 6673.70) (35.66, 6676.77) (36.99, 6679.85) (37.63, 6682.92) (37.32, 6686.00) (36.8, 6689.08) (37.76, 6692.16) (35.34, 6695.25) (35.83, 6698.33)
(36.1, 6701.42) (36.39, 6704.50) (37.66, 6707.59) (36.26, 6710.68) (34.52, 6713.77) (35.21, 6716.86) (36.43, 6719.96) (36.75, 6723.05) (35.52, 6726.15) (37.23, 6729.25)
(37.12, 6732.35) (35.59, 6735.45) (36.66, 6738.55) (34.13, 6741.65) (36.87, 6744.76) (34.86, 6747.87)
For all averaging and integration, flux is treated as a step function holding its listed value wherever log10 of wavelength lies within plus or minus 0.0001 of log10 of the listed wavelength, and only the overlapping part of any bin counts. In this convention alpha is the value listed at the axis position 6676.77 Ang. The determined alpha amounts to 35.66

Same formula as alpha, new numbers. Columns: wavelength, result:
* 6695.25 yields 35.34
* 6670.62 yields 35.72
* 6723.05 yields 36.75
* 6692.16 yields 37.76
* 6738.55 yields 36.66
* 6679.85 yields 36.99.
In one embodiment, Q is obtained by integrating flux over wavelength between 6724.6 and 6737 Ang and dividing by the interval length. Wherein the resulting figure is 36.4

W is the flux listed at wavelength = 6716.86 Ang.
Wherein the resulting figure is 35.21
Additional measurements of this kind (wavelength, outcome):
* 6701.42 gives 36.1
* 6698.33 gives 35.83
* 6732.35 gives 37.12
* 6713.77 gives 34.52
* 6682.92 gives 37.63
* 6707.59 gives 37.66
